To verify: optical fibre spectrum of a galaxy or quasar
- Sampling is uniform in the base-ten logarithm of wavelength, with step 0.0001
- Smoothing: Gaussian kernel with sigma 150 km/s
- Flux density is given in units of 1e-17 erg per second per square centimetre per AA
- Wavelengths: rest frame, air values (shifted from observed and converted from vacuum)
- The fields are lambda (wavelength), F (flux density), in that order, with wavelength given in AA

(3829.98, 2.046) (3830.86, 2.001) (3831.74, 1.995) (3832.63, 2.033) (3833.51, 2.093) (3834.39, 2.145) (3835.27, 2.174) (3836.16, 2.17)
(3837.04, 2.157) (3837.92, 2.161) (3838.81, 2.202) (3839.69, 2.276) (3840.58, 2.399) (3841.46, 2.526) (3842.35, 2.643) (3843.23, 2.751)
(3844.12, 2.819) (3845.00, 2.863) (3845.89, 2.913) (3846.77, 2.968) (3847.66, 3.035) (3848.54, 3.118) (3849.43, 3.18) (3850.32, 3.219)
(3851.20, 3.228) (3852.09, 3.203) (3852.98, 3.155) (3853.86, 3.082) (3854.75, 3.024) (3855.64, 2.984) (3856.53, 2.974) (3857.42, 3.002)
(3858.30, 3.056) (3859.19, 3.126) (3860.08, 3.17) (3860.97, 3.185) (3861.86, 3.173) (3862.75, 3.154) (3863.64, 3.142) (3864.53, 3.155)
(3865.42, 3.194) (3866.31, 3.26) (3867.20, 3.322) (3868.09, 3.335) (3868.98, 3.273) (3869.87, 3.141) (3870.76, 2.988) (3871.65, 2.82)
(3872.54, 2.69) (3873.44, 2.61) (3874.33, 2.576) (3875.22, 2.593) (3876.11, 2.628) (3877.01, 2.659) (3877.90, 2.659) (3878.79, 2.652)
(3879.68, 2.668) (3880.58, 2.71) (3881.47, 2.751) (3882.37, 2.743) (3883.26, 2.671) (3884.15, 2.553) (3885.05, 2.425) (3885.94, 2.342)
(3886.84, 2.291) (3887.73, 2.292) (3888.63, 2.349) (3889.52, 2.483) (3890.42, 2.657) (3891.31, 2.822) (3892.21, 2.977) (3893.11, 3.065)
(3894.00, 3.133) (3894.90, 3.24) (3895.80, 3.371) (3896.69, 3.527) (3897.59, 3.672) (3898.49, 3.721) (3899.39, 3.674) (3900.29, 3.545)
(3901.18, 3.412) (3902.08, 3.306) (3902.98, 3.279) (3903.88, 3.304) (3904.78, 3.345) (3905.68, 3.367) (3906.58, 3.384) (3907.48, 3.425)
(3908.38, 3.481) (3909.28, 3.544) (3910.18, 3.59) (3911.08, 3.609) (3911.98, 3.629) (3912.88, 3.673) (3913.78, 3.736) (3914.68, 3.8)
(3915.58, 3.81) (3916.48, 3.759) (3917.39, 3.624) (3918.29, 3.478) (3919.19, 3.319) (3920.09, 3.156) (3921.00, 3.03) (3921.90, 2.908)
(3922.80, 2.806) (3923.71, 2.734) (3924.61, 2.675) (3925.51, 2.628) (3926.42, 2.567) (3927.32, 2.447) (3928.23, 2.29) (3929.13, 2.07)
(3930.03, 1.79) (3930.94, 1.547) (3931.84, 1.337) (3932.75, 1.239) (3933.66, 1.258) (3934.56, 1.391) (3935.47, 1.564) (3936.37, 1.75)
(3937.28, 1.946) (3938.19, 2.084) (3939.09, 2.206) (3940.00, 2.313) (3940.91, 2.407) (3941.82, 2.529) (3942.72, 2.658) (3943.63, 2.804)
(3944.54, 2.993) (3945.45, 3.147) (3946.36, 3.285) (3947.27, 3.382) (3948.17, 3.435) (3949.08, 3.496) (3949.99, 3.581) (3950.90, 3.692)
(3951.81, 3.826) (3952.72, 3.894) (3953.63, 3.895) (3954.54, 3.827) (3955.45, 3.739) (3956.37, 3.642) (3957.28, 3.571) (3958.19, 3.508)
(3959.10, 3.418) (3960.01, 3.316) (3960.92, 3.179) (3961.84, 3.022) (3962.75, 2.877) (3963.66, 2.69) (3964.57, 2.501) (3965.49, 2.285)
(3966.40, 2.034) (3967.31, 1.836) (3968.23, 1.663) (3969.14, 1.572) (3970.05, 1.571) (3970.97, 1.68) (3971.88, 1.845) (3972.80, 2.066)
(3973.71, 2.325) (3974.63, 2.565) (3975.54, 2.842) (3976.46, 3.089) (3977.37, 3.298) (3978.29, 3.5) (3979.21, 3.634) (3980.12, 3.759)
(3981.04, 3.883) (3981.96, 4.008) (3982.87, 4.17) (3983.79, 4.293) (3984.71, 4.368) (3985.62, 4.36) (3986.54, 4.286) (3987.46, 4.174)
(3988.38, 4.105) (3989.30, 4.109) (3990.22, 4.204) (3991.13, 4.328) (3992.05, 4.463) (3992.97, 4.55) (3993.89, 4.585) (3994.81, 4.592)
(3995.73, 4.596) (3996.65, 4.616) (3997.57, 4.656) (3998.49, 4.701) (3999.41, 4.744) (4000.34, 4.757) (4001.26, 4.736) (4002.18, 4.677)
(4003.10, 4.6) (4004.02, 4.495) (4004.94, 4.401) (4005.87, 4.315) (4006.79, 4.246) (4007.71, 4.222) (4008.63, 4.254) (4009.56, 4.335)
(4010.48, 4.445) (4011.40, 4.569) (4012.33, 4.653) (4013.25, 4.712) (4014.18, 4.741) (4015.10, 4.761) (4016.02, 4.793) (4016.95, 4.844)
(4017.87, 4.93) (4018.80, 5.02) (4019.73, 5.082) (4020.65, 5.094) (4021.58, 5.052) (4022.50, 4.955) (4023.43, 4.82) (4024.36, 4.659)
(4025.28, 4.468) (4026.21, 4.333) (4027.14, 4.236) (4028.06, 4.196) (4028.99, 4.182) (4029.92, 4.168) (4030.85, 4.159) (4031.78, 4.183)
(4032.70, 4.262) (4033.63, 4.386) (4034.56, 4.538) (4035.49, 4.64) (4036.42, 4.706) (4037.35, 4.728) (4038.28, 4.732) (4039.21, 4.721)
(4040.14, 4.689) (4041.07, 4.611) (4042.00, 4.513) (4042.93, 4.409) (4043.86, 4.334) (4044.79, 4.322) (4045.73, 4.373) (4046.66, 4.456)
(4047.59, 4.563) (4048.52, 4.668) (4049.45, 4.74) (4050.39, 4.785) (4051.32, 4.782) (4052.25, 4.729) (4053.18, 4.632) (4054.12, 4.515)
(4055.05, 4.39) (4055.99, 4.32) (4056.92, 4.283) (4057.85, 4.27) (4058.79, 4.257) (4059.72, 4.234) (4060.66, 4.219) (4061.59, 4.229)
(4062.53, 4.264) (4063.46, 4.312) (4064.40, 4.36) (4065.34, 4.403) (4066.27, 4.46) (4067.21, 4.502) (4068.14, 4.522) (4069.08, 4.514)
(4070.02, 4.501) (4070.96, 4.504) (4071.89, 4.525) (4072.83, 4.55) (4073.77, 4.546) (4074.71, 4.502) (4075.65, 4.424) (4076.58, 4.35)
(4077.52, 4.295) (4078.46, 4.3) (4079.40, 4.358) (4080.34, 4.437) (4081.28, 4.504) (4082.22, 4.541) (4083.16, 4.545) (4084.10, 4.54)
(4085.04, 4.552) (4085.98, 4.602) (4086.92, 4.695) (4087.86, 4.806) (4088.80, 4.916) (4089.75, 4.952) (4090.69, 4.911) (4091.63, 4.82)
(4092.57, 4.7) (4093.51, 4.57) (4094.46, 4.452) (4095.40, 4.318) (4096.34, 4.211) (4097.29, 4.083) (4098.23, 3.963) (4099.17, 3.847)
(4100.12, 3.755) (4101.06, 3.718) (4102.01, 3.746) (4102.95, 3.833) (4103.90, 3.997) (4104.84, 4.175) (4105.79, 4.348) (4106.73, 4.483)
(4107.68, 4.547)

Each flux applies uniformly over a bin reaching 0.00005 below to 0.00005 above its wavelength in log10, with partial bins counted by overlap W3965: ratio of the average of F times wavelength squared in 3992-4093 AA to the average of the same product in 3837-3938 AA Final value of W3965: 1.7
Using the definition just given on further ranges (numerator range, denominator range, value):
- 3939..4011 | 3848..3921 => 1.19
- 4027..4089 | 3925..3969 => 1.77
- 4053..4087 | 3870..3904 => 1.68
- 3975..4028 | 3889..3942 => 1.60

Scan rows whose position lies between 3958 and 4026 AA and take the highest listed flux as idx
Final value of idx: 5.094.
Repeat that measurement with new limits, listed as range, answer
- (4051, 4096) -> 4.952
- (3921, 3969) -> 3.895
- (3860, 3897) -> 3.527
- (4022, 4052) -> 4.955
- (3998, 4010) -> 4.757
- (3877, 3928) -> 3.81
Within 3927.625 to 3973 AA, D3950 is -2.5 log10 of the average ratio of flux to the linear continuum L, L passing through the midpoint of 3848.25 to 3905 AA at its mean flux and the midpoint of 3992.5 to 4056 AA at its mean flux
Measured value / 0.41 mag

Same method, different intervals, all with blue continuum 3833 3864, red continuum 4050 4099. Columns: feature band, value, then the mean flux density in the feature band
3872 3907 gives 0.07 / 2.93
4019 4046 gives -0.09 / 4.54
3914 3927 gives 0.06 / 3.17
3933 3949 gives 0.40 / 2.43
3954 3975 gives 0.35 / 2.64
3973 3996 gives -0.02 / 3.9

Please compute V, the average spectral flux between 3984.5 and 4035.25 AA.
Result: 4.52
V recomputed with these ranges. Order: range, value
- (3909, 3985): 2.9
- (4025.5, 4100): 4.46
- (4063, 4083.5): 4.45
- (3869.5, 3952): 2.87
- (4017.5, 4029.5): 4.69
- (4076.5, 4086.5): 4.46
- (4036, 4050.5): 4.58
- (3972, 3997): 3.85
